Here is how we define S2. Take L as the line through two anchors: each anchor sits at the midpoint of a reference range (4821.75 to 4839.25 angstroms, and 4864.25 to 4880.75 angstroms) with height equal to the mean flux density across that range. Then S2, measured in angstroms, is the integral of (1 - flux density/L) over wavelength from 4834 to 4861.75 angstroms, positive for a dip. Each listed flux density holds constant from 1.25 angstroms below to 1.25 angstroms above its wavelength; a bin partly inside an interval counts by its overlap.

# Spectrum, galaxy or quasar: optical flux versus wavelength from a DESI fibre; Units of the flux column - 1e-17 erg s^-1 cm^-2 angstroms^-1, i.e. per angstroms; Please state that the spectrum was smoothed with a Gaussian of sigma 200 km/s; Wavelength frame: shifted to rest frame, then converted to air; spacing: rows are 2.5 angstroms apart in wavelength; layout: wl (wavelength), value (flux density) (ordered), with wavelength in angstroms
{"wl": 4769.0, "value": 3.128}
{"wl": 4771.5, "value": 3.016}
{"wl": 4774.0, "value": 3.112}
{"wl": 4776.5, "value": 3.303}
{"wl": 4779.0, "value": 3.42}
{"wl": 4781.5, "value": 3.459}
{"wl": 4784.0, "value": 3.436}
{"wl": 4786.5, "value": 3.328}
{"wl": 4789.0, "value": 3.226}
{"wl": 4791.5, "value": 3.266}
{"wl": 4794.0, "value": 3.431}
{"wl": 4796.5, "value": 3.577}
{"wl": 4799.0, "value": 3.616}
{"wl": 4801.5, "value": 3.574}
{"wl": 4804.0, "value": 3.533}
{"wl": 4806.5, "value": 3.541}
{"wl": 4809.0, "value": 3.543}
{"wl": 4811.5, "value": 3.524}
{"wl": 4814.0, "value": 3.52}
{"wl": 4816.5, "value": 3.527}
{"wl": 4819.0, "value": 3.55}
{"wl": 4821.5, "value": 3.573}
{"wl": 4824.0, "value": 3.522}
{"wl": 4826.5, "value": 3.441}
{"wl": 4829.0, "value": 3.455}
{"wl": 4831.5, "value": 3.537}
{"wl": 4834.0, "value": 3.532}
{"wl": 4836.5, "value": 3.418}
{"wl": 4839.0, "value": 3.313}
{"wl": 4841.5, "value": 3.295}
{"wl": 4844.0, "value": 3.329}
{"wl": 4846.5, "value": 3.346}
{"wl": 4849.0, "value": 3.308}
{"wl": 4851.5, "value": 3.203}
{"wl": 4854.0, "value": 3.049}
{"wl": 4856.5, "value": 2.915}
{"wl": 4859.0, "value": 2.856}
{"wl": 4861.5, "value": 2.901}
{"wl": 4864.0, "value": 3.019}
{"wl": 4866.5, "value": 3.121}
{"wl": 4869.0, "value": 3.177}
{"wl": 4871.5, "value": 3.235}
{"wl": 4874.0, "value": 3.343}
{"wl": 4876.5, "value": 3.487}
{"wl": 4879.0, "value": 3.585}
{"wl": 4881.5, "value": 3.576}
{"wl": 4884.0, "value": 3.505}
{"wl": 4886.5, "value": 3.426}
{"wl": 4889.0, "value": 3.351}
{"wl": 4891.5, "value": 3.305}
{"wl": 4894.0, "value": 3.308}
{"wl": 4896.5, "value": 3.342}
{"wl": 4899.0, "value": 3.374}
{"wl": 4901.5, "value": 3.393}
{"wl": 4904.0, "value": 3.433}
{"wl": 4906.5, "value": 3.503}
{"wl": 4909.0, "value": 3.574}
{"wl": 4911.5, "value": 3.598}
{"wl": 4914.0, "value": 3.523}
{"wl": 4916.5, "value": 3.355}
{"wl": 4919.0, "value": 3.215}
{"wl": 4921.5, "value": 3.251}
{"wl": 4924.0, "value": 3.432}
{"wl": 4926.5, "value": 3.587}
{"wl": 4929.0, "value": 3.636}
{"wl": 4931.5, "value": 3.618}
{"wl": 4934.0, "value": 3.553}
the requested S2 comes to 1.7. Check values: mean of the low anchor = 3.47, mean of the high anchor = 3.31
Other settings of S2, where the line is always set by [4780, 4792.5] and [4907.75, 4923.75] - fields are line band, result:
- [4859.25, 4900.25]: 1.1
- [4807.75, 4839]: -1.3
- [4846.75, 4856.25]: 0.6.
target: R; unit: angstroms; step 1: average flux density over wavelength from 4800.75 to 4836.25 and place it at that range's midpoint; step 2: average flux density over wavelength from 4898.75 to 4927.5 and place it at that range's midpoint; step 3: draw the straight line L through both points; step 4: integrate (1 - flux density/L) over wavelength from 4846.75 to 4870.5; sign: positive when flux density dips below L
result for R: 2.8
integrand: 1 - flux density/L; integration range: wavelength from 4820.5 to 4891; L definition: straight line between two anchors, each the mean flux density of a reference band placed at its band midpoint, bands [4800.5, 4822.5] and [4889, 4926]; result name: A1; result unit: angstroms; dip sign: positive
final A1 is 3.3 angstroms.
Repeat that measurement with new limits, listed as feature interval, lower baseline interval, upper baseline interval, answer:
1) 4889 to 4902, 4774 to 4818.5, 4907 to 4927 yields 0.4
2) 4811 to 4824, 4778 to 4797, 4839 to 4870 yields -1.1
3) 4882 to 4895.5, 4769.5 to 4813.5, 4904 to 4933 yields 0.3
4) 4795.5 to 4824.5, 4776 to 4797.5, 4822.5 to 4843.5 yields -1.2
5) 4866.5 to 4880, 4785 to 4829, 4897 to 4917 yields 0.5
